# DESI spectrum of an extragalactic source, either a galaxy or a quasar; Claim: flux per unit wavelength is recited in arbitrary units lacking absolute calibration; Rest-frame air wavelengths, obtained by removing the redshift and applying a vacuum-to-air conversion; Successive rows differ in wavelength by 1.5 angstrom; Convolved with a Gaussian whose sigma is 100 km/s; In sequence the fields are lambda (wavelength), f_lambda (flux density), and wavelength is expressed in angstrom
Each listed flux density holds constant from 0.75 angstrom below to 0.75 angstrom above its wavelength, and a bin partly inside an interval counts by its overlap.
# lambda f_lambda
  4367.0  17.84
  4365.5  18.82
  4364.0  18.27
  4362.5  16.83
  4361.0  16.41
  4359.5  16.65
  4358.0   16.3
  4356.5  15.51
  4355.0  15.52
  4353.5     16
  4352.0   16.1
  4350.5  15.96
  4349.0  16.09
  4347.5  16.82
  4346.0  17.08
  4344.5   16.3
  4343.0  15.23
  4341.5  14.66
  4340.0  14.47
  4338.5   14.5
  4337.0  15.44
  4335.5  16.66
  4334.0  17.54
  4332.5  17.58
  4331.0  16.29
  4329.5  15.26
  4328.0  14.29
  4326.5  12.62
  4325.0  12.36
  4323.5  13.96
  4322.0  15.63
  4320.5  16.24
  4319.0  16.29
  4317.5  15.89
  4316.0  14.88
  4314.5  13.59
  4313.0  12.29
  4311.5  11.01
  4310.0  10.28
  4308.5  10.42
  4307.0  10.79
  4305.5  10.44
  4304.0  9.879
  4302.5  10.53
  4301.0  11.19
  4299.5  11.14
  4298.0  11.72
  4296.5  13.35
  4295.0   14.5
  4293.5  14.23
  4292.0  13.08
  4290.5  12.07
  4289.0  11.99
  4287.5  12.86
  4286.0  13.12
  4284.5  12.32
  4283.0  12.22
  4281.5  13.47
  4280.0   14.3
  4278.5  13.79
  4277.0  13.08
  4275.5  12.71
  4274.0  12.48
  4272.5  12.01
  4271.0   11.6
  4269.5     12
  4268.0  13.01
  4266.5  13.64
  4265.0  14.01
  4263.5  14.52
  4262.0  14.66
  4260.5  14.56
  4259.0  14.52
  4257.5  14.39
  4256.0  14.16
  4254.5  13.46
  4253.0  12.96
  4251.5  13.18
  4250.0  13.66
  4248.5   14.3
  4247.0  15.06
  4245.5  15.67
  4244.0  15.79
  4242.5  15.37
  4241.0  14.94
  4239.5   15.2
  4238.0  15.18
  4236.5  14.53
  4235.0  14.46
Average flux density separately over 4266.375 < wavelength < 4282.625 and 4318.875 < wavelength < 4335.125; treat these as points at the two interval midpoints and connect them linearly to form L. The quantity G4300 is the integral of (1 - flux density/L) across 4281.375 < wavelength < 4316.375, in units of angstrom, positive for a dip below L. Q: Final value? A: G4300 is 4.7 angstrom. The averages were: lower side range 12.9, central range 12.1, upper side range 15.3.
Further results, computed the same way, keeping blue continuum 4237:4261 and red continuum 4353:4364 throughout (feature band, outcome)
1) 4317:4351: 0.9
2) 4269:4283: 2.0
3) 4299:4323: 4.6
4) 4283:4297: 2.0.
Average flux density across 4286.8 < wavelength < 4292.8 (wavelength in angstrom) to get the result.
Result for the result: 12.5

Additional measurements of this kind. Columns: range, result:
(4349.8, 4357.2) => 15.8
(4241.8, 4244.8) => 15.6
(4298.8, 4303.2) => 11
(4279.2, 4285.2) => 13.1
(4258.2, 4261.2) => 14.5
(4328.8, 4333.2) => 16.4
